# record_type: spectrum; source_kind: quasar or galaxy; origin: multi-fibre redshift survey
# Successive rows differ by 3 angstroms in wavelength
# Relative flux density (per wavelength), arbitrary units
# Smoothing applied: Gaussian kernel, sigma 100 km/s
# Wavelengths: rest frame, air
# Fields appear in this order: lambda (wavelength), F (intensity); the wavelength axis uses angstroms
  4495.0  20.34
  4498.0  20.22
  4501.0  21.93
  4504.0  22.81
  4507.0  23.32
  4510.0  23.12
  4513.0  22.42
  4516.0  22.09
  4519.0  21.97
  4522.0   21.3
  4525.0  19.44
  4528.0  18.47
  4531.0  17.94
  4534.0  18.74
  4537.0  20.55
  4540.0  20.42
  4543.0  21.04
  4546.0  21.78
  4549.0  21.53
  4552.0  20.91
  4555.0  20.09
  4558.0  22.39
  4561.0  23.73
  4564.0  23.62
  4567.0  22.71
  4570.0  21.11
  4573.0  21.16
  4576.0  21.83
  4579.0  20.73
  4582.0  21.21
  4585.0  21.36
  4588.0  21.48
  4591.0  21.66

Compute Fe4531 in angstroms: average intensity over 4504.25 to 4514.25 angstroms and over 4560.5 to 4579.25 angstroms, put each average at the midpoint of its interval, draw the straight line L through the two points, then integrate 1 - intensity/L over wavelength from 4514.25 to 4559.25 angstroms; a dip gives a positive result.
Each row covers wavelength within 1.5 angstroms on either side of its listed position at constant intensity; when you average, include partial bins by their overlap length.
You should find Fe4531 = 4.0 angstroms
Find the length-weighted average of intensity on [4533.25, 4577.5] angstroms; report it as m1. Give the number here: 21.5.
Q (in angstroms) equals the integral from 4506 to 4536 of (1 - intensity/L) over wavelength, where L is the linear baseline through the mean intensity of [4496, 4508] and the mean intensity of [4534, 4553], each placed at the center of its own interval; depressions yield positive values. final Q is 0.9 angstroms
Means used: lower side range 21.9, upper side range 20.9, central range 20.8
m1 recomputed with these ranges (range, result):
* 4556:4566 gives 23.1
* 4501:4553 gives 21.1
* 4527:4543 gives 19.4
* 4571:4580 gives 21.3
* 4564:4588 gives 21.6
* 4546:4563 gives 21.8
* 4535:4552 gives 21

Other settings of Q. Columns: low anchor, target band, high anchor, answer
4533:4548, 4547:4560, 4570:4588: -0.33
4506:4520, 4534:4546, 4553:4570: 1.00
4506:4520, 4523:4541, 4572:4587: 2.37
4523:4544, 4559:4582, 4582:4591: -1.36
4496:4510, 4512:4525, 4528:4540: -0.62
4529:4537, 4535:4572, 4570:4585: -3.18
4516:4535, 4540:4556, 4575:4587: -0.48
